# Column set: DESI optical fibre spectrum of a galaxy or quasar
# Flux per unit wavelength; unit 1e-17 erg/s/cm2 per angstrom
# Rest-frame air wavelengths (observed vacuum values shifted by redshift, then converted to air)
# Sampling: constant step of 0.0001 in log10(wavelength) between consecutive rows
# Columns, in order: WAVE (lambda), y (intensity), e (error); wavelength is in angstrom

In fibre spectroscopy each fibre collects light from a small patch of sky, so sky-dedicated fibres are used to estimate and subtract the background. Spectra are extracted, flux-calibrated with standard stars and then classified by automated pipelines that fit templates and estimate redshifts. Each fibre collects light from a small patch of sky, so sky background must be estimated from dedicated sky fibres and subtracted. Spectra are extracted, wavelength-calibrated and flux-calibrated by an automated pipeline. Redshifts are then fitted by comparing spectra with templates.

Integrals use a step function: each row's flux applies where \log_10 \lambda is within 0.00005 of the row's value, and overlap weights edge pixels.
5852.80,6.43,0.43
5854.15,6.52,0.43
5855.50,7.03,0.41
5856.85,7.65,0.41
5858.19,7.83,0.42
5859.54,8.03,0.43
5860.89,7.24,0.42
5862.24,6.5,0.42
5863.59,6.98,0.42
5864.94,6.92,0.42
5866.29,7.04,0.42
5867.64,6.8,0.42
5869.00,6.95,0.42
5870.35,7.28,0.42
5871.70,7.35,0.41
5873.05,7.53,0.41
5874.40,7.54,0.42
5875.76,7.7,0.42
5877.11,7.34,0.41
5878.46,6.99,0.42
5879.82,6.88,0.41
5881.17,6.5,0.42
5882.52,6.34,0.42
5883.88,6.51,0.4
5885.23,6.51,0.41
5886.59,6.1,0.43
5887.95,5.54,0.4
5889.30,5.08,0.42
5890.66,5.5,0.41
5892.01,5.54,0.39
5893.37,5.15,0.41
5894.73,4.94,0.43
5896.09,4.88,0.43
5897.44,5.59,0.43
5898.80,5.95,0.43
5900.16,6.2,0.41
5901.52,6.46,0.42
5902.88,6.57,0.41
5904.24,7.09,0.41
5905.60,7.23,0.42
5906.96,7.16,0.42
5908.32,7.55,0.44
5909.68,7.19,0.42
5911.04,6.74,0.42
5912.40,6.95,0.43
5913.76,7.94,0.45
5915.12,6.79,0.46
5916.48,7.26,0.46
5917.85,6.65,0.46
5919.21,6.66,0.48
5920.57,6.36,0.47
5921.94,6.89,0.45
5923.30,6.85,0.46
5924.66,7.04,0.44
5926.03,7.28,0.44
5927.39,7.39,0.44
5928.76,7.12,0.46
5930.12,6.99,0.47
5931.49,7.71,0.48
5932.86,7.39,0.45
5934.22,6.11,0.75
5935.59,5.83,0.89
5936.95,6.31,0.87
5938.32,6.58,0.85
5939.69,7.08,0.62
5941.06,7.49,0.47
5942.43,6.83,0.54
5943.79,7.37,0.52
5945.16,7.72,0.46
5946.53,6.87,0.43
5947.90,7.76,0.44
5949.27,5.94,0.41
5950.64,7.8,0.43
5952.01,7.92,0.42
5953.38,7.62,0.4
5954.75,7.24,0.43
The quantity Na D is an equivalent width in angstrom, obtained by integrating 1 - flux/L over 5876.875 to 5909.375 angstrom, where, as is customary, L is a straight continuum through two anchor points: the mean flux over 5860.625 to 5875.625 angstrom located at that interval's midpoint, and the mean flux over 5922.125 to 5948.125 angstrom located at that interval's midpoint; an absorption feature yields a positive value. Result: 3.91 angstrom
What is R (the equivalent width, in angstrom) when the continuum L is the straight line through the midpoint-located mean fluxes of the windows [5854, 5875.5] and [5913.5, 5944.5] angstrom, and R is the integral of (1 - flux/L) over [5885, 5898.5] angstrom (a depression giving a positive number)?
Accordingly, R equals 3.1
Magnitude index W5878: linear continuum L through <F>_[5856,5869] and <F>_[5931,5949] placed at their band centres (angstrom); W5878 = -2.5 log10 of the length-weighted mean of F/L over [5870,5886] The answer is 0.02 mag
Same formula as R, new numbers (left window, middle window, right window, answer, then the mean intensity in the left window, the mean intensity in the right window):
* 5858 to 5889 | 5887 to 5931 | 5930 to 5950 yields 2.6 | 6.94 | 6.93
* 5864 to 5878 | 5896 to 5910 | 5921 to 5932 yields 1.1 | 7.24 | 7.13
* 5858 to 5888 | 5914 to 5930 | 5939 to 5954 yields 0.5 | 6.99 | 7.31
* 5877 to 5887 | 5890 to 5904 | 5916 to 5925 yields 2.0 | 6.62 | 6.8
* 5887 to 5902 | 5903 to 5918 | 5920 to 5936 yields -2.3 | 5.53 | 6.93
